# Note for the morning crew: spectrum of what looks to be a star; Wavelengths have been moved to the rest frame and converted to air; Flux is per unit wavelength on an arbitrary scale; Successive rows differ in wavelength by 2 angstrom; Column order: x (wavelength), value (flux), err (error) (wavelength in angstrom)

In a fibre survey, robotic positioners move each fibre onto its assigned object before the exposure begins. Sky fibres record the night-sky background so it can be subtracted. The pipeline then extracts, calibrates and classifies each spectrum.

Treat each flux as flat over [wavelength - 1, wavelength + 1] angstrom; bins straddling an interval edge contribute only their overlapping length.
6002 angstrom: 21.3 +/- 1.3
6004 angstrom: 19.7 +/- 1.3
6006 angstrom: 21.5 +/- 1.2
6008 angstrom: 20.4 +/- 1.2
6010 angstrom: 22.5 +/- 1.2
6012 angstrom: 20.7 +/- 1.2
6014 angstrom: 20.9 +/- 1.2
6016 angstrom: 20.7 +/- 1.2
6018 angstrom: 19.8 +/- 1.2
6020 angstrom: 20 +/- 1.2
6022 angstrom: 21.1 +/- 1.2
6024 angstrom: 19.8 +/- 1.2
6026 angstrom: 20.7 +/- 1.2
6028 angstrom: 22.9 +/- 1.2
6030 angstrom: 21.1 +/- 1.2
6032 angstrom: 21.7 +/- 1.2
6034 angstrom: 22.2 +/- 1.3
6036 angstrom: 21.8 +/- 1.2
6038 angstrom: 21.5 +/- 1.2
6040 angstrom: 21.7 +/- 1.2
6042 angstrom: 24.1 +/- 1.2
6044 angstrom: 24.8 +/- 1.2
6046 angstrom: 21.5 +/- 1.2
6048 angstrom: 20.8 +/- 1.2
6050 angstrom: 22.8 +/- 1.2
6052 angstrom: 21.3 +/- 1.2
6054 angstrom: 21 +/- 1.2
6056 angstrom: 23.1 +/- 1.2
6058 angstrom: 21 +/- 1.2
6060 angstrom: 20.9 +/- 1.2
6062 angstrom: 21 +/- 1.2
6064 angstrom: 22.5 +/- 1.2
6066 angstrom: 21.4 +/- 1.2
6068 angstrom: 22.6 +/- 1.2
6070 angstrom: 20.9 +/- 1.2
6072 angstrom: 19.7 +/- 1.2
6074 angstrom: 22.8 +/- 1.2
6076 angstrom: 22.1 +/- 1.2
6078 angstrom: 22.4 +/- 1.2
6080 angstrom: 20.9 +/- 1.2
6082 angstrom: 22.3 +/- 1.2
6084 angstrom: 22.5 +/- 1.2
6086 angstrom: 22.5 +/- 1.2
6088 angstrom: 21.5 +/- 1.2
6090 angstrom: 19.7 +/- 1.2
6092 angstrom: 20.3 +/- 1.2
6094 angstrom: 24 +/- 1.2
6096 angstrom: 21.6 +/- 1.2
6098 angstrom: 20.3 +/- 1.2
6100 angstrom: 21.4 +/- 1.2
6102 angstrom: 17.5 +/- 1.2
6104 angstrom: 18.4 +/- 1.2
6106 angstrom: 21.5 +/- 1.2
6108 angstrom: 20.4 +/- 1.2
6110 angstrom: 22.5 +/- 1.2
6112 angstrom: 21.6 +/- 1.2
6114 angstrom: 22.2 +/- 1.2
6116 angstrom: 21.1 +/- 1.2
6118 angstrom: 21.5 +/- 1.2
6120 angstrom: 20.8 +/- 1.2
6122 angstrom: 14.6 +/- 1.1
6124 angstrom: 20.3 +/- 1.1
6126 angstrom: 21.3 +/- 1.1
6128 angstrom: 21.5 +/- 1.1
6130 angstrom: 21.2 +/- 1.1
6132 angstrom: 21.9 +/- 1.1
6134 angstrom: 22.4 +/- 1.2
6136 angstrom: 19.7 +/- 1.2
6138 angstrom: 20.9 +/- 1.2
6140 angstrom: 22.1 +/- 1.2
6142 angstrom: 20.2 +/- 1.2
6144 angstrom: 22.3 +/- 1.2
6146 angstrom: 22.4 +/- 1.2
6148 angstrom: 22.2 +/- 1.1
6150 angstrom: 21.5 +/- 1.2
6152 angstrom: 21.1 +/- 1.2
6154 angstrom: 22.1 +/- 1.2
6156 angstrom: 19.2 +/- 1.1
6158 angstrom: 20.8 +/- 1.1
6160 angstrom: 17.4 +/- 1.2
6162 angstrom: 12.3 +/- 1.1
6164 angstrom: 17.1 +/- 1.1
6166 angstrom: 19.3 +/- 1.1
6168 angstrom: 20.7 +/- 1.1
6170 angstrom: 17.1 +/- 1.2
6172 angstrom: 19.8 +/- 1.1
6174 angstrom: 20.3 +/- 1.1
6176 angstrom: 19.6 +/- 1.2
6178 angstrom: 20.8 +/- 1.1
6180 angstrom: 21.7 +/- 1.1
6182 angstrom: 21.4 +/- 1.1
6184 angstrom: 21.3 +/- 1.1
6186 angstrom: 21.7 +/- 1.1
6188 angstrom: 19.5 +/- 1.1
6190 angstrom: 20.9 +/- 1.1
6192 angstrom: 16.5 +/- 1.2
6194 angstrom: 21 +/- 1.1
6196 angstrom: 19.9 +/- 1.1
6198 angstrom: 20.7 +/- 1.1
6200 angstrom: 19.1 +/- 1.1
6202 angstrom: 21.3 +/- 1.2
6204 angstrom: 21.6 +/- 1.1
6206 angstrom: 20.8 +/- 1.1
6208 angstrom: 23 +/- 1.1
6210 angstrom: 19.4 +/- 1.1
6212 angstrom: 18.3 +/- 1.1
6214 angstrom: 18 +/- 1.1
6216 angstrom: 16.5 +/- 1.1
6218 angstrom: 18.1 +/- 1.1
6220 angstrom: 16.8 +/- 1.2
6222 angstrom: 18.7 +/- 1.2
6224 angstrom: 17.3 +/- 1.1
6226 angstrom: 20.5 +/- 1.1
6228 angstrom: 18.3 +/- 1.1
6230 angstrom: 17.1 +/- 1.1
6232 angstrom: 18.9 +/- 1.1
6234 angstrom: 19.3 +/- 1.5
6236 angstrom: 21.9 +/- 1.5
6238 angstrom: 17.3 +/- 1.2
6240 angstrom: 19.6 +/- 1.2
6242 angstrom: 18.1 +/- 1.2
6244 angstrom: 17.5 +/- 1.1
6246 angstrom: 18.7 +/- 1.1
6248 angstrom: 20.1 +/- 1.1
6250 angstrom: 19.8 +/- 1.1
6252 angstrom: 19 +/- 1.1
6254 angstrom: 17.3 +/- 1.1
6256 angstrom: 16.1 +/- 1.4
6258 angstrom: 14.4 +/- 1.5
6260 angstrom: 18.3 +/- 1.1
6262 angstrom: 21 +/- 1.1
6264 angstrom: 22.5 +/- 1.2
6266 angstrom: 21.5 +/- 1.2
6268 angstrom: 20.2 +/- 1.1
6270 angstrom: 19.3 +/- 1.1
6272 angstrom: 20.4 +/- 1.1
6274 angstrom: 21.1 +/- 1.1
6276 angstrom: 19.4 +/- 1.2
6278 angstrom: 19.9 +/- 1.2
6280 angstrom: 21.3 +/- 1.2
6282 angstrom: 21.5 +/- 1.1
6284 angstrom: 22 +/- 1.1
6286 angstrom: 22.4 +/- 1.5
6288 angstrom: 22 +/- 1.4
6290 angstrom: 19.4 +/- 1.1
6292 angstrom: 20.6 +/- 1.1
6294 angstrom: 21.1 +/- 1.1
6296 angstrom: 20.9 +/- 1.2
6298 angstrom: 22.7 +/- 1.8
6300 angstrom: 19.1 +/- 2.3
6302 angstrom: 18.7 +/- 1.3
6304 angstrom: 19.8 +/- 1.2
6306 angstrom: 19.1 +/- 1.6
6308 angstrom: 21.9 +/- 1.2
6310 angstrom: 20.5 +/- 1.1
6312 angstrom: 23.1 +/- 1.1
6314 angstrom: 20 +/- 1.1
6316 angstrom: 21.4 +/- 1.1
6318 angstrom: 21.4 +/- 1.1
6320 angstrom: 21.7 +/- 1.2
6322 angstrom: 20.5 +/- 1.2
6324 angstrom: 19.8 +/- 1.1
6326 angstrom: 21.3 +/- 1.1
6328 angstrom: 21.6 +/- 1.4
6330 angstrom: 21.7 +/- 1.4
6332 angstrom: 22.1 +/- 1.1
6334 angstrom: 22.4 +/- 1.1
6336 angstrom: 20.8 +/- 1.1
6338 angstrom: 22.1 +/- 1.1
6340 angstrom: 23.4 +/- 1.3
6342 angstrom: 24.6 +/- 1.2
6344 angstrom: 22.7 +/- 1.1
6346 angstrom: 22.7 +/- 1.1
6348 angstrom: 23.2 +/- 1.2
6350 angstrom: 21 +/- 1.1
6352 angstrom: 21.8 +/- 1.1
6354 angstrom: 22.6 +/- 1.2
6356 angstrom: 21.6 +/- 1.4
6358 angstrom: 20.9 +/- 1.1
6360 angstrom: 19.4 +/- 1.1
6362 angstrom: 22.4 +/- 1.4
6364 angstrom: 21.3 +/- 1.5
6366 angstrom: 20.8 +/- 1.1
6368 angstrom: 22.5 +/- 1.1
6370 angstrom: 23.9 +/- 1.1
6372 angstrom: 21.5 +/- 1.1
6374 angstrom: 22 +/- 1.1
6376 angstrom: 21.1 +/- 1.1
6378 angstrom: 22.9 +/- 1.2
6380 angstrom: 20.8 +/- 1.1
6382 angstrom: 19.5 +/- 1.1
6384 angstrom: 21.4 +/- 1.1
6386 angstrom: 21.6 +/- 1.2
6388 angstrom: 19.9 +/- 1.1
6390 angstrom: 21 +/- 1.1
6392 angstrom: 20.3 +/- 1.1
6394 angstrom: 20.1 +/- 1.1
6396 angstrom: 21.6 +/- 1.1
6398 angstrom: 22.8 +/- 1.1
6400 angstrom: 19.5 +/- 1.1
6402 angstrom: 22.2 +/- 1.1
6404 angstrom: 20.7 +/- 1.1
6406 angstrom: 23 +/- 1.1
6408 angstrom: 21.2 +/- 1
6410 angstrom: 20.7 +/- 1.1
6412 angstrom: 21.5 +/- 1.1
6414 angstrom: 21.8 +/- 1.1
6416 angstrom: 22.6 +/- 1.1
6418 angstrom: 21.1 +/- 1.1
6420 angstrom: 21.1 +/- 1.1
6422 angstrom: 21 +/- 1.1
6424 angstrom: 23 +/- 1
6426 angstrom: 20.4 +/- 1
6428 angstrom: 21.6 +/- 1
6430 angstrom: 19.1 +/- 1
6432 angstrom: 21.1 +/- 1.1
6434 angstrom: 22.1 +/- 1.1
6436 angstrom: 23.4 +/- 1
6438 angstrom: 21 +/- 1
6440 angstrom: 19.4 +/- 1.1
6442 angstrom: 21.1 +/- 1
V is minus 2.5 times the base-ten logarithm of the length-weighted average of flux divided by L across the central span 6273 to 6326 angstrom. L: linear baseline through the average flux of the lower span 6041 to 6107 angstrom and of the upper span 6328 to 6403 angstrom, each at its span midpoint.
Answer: 0.04 mag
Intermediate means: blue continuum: 21.5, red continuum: 21.7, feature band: 20.8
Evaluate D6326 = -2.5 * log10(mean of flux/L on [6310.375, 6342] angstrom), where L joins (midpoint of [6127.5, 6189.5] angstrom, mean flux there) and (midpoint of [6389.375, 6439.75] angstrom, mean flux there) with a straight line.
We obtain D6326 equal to -0.03 mag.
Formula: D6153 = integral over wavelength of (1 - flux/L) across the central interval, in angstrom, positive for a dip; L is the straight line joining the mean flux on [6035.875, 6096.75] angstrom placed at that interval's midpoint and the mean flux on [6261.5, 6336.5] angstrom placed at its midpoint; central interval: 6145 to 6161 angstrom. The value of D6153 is 0.5 angstrom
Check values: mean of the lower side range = 21.8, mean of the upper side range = 21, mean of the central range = 20.8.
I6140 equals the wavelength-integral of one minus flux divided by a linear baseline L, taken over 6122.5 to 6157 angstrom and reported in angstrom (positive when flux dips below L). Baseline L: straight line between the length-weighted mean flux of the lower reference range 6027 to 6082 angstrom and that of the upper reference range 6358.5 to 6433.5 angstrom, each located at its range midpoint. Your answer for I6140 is 0.8 angstrom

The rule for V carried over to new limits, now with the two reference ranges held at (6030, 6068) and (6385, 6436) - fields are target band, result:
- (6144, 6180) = 0.10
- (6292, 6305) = 0.06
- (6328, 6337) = -0.02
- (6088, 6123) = 0.06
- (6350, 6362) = 0.00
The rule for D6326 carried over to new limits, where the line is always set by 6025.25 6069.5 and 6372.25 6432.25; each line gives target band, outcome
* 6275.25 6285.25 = 0.03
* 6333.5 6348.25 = -0.07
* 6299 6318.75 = 0.05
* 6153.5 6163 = 0.19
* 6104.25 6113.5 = 0.03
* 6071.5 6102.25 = 0.02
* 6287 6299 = 0.02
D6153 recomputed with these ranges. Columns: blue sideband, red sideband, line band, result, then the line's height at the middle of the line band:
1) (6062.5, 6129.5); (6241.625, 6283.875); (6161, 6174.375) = 1.6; 20.4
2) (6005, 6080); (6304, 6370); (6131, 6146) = 0.1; 21.6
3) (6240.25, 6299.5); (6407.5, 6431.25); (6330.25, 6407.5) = -3.3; 20.8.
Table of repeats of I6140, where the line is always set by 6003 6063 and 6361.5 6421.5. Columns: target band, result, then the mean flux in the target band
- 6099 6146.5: 1.4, 20.8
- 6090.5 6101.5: 0.1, 21.3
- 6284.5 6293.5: 0.1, 21.1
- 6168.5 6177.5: 0.9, 19.4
